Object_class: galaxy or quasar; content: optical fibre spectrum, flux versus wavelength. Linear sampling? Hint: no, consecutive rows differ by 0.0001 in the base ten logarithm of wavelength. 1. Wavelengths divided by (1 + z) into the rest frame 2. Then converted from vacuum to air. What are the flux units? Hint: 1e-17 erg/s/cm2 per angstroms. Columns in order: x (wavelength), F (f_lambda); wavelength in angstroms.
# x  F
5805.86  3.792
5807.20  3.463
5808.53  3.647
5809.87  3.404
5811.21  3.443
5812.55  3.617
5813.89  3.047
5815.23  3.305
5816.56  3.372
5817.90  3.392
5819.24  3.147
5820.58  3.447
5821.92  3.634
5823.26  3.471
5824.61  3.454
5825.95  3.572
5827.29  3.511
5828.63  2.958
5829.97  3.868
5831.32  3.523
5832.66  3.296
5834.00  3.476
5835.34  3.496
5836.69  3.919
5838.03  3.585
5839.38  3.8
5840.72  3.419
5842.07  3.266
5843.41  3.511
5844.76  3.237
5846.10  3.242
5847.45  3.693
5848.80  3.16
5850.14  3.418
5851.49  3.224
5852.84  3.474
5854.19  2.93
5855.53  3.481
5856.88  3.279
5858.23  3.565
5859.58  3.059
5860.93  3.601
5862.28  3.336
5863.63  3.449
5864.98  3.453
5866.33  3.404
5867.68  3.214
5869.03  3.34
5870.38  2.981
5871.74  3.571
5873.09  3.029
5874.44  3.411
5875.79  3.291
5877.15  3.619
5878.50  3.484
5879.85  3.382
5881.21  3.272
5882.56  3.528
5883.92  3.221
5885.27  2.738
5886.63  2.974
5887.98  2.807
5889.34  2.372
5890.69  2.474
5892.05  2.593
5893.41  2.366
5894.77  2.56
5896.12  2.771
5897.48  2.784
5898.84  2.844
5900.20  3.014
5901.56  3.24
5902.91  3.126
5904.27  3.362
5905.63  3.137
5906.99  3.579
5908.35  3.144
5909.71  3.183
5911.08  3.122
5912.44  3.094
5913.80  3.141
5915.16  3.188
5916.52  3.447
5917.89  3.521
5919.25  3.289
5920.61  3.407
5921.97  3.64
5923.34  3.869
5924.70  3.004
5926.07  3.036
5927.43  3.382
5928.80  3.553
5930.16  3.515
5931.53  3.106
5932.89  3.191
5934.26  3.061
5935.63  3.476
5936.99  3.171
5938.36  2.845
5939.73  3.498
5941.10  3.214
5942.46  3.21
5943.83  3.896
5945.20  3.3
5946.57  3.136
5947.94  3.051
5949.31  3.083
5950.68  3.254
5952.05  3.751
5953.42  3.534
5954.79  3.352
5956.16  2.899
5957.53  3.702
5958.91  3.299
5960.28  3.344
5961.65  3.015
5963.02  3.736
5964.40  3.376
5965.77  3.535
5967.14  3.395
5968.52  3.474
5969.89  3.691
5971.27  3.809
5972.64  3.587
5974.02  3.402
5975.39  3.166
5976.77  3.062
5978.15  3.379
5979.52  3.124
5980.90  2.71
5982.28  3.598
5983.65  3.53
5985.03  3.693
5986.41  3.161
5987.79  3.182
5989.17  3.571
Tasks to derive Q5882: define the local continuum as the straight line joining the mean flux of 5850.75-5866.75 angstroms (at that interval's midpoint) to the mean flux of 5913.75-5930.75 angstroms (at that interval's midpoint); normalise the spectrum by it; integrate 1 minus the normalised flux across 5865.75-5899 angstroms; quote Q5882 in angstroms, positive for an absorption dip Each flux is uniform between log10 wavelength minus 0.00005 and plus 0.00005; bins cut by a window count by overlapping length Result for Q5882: 3.2 angstroms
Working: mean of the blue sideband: 3.35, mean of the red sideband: 3.39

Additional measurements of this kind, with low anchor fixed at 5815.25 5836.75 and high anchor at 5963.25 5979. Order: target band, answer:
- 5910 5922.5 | 0.51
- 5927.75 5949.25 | 1.07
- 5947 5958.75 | 0.43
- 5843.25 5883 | 1.16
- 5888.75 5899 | 2.57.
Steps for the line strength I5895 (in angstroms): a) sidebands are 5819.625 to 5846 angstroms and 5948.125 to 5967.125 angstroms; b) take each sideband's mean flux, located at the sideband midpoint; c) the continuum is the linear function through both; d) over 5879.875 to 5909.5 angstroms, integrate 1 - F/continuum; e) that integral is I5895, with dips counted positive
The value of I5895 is 4.0 angstroms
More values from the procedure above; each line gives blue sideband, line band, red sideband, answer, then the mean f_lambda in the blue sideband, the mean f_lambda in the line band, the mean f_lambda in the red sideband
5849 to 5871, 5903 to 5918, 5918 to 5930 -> 0.63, 3.32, 3.25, 3.41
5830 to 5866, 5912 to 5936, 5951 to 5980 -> 0.61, 3.43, 3.33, 3.41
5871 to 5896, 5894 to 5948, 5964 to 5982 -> -0.94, 3.03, 3.23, 3.37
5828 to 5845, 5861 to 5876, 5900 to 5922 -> 0.31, 3.5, 3.33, 3.27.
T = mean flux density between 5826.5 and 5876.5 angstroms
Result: 3.39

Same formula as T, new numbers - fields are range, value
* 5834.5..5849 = 3.49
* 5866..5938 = 3.17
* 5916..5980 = 3.36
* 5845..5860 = 3.32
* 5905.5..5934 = 3.31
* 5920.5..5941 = 3.31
